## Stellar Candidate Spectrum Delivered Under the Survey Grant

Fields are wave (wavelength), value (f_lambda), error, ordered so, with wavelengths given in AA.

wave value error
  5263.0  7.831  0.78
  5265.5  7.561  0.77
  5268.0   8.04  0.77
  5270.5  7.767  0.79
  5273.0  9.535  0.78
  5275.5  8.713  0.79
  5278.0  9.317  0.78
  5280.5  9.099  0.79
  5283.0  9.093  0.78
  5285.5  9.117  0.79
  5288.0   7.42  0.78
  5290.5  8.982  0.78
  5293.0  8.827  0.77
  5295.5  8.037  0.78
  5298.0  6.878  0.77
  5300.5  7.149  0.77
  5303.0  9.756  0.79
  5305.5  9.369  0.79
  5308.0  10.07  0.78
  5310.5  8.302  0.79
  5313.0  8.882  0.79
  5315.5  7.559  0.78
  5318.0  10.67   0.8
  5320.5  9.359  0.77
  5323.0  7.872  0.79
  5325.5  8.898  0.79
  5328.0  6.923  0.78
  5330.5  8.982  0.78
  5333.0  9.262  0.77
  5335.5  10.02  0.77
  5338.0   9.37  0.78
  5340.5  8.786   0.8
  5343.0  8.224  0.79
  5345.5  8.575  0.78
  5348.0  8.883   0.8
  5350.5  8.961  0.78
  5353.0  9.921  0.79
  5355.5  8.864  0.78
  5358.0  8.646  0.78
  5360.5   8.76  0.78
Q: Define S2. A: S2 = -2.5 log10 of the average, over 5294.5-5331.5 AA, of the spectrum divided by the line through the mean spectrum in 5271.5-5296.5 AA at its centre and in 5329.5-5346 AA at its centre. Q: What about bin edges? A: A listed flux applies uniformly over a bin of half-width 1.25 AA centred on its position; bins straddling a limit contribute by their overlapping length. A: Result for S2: 0.04 mag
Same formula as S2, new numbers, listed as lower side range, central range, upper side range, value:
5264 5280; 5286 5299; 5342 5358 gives 0.06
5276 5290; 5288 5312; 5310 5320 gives 0.04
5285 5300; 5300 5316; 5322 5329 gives -0.11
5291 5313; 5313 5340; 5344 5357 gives -0.01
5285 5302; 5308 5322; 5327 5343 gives -0.07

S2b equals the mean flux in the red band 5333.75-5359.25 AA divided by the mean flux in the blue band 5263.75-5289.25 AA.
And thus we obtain 1.1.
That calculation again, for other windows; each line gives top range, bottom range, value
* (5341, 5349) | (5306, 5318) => 0.96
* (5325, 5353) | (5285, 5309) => 1.04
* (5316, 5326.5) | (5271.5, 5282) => 1.00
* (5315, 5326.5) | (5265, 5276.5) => 1.07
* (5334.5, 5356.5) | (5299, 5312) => 1.02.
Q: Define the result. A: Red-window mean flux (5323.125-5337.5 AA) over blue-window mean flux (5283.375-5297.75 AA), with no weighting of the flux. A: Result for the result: 1.0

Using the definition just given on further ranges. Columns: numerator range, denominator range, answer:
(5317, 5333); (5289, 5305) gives 1.06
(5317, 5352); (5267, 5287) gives 1.01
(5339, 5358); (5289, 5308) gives 1.04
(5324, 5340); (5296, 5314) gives 1.03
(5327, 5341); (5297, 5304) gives 1.13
